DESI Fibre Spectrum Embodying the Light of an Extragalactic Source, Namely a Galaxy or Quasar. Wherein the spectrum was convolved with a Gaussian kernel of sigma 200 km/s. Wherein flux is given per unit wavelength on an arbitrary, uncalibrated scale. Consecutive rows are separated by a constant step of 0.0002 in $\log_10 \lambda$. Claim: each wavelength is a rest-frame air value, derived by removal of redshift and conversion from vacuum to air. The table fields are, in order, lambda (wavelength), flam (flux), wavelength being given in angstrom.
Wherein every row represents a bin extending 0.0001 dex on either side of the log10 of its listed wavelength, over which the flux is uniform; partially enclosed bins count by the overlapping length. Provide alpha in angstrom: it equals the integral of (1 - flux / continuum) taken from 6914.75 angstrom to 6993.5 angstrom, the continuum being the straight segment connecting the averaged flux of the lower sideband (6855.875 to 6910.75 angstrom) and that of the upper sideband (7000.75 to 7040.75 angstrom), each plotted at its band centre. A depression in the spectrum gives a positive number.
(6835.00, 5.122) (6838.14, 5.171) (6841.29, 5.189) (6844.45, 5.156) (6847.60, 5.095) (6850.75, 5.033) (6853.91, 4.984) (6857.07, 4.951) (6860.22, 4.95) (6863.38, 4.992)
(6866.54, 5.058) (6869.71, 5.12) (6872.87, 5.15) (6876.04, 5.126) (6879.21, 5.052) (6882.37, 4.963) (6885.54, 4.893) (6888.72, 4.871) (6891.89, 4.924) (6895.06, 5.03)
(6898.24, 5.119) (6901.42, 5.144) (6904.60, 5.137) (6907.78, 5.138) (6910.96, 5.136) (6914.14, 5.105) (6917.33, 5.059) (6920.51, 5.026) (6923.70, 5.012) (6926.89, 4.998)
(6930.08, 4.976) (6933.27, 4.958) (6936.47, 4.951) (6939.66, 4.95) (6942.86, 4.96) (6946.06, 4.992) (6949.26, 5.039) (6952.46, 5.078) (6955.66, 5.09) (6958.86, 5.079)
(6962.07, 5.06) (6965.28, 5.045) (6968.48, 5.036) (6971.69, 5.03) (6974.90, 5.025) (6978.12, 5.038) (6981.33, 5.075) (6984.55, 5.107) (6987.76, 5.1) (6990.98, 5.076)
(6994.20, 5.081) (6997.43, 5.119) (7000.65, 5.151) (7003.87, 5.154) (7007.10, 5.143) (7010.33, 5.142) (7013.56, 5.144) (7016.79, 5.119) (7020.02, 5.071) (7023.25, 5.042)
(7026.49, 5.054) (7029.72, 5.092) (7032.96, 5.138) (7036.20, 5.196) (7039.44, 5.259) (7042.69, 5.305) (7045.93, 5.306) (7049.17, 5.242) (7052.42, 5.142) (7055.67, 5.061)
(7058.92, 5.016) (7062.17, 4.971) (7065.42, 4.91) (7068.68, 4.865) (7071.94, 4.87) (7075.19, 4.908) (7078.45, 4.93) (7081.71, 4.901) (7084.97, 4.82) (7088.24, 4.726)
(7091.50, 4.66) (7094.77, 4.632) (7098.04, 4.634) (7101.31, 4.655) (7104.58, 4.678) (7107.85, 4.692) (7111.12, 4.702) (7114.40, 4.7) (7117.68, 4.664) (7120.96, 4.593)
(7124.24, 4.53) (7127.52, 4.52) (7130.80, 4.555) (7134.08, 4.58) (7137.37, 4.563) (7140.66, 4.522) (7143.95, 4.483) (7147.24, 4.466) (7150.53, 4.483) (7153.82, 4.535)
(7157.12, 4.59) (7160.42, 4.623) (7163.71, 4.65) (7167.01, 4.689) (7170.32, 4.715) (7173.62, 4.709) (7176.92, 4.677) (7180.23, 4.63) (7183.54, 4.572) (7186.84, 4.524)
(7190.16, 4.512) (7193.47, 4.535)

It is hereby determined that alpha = 0.8 angstrom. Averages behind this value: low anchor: 5.04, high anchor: 5.13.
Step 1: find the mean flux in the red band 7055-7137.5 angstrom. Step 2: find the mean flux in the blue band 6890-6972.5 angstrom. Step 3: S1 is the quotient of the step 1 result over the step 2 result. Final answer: 0.94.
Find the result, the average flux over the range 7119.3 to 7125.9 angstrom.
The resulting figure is 4.56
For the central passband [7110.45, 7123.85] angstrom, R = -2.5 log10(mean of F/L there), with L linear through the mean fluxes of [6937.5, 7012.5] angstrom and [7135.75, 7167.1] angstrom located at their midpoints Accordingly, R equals 0.002 mag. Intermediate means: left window 5.07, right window 4.55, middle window 4.65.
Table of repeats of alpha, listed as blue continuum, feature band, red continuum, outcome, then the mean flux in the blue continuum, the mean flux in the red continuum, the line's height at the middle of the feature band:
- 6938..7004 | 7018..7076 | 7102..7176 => -2.7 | 5.06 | 4.6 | 4.85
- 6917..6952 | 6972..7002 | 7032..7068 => -0.2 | 4.99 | 5.13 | 5.06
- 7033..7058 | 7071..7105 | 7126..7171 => 1.2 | 5.2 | 4.57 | 4.94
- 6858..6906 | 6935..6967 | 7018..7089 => 0.1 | 5.03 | 5.04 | 5.04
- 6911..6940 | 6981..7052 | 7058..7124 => -3.9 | 5.01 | 4.77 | 4.88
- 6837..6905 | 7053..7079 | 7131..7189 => -1.2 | 5.05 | 4.59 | 4.74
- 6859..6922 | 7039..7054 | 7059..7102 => -1.2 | 5.05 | 4.82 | 4.86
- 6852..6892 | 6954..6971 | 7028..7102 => -0.2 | 5.01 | 4.97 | 4.99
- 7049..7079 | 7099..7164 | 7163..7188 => 2.6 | 4.98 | 4.65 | 4.78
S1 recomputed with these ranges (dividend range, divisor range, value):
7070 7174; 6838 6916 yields 0.92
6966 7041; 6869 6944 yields 1.01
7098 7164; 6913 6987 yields 0.91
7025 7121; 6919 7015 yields 0.97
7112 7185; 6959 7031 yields 0.90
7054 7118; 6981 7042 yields 0.94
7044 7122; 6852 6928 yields 0.96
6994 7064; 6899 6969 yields 1.02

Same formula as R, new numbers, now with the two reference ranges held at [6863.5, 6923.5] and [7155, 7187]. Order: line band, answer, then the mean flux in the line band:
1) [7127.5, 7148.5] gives 0.04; 4.53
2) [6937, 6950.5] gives 0.00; 4.98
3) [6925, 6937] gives 0.01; 4.97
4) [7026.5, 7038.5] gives -0.06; 5.14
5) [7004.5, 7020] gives -0.05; 5.13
